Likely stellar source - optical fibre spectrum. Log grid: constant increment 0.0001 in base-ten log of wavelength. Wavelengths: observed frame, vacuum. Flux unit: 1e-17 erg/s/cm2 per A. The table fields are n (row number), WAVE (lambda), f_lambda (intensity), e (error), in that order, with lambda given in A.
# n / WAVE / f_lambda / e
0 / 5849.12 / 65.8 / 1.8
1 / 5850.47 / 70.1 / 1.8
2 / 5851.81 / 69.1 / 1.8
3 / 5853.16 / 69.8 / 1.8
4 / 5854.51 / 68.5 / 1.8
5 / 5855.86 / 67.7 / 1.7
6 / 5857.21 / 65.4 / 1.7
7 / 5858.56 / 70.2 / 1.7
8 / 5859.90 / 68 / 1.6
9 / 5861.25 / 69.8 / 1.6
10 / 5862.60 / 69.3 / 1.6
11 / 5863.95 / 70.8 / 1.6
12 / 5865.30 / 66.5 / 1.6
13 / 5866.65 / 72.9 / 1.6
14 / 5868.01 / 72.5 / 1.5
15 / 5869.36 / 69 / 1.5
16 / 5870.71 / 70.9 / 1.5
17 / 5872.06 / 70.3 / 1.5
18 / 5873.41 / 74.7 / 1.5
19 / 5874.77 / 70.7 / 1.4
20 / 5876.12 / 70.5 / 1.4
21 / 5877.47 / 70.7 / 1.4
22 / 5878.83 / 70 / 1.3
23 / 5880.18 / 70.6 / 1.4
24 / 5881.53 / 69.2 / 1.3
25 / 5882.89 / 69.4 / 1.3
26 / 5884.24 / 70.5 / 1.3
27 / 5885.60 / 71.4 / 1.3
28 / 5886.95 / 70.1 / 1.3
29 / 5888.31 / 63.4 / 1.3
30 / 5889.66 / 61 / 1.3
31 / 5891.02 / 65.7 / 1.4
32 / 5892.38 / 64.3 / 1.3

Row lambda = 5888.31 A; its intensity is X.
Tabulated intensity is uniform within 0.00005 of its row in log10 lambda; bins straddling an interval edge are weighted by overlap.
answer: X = 63.4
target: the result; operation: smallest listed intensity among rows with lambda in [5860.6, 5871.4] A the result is 66.5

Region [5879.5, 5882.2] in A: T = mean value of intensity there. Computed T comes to 70.1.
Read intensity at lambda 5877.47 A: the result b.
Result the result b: 70.7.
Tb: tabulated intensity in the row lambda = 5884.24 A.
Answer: 70.5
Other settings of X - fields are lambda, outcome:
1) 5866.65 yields 72.9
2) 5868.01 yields 72.5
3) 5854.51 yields 68.5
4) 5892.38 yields 64.3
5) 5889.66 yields 61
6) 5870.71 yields 70.9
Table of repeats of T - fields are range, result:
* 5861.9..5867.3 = 69.9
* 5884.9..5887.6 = 70.8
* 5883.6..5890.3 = 67.3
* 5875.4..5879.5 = 70.4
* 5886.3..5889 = 66.7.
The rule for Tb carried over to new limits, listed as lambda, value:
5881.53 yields 69.2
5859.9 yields 68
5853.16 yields 69.8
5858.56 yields 70.2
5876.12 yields 70.5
